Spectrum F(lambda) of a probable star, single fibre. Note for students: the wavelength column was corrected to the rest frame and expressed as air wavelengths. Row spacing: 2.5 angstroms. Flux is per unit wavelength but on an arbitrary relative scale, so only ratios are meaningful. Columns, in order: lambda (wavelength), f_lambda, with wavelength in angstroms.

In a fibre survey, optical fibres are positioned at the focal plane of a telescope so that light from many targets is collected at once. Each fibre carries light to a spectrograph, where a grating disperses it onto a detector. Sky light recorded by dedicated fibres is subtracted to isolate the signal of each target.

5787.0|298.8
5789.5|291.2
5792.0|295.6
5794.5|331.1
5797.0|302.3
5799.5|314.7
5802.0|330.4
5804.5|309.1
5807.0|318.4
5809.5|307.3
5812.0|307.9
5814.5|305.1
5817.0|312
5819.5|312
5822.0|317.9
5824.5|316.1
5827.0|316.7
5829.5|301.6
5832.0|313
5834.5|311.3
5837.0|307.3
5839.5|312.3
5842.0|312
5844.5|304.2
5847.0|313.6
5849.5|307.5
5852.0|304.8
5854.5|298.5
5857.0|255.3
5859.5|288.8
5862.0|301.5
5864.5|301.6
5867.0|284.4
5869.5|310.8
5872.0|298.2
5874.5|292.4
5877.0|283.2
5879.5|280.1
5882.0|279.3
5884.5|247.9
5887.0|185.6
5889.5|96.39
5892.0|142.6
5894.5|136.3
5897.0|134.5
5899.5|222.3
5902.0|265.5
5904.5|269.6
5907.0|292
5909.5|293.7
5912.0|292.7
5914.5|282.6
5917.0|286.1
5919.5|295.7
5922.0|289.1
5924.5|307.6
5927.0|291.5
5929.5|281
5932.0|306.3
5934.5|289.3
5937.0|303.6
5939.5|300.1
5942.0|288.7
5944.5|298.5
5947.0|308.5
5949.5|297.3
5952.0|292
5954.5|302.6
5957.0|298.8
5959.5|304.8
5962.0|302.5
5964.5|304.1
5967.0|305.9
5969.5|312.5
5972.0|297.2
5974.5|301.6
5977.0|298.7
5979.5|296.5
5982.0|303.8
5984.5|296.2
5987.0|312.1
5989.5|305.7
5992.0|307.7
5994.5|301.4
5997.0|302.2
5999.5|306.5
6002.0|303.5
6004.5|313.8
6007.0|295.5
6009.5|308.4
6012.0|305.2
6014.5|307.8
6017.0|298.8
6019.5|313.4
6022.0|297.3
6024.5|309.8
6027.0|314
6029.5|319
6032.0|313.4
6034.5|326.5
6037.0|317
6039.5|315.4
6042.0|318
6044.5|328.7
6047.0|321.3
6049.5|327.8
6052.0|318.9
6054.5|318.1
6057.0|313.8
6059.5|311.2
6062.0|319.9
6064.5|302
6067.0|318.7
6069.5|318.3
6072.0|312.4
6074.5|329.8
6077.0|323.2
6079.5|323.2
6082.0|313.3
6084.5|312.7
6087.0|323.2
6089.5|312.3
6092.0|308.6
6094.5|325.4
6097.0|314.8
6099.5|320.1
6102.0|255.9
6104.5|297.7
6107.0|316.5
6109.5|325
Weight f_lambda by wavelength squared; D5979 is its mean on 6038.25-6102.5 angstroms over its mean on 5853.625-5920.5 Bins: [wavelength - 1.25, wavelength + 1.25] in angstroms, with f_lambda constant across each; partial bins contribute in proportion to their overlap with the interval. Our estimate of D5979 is 1.32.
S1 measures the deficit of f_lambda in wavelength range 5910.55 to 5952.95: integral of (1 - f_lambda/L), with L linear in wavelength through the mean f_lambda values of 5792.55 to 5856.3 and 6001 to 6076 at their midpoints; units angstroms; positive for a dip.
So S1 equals 2.40 angstroms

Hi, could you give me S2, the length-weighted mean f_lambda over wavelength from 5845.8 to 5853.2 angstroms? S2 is 309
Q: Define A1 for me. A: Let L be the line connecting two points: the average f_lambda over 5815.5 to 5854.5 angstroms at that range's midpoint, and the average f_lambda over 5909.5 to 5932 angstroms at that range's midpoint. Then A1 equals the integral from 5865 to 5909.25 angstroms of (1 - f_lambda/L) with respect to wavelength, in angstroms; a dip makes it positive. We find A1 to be 8.93 angstroms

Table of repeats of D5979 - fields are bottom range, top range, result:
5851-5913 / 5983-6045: 1.27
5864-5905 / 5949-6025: 1.34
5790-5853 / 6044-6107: 1.10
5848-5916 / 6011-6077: 1.29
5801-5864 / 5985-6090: 1.09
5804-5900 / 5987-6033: 1.16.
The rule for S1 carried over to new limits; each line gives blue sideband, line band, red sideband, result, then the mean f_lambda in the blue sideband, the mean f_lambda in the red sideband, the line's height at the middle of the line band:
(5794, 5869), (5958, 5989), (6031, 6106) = 0.9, 307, 315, 312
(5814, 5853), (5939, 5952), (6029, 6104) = 0.6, 311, 316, 313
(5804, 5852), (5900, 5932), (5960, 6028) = 2.2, 311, 304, 307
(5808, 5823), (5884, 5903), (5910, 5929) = 7.8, 310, 292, 296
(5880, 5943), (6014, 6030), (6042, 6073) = -0.3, 255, 318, 303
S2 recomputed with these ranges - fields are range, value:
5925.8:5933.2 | 293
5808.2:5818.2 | 308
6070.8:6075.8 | 321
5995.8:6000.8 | 304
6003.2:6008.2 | 305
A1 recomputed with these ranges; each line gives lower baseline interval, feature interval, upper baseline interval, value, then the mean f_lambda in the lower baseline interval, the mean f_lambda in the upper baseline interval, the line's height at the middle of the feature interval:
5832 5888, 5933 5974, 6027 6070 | 0.5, 291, 318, 304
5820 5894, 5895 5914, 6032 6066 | 2.7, 281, 318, 290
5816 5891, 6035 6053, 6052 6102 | -0.6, 288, 315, 311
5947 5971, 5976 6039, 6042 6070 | 0.7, 303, 318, 310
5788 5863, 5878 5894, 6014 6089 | 5.5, 307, 316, 310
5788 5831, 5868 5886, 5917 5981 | 1.3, 311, 299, 305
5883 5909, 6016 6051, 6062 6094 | -3.3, 203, 317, 289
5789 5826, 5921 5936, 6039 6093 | 1.0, 312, 318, 315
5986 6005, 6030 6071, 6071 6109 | -1.1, 306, 313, 310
